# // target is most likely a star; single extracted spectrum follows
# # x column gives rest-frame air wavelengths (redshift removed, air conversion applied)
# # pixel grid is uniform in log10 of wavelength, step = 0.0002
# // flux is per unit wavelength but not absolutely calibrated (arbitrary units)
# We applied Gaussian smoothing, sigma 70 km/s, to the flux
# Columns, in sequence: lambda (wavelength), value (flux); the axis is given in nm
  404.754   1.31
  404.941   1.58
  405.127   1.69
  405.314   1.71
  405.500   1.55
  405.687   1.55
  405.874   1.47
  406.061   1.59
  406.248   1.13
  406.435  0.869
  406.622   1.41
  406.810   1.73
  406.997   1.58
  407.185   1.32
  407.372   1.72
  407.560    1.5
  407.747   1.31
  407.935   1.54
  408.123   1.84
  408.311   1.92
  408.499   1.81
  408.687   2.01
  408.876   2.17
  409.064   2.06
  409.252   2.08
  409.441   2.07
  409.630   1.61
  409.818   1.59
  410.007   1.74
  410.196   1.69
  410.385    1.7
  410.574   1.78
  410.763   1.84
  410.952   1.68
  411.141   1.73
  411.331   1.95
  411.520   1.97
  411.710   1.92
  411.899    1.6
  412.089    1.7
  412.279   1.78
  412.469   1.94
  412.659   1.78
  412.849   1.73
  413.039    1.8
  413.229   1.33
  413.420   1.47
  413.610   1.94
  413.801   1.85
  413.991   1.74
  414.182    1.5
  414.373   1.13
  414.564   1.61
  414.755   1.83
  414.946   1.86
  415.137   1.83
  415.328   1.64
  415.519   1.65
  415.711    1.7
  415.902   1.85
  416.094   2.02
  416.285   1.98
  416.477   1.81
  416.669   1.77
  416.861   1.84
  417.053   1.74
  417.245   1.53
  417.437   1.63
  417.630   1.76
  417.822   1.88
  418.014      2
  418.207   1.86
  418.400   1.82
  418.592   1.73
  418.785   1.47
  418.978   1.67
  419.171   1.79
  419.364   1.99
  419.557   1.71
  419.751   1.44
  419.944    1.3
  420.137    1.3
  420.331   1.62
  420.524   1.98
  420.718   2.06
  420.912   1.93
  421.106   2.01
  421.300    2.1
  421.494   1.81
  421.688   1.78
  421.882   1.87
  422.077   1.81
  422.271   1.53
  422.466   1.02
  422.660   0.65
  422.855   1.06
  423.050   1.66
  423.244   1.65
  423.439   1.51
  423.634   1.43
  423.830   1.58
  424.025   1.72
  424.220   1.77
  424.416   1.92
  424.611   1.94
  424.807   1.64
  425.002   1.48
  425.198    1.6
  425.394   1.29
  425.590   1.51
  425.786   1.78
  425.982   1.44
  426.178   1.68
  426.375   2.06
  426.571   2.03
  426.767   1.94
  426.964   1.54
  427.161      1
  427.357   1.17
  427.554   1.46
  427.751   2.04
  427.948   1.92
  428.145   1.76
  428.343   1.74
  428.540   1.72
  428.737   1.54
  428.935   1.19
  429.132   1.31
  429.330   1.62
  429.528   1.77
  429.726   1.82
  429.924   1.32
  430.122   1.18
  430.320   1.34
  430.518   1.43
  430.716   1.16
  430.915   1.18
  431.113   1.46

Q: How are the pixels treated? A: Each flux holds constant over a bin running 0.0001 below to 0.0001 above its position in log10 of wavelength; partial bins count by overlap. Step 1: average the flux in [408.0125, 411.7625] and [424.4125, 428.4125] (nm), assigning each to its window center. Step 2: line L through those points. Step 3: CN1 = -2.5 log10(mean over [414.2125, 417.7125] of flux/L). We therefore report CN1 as 0.03 mag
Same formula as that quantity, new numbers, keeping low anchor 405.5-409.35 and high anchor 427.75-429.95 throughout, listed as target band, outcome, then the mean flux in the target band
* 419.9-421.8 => -0.11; 1.8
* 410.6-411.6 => -0.12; 1.83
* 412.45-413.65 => -0.04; 1.69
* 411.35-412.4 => -0.11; 1.81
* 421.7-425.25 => 0.06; 1.55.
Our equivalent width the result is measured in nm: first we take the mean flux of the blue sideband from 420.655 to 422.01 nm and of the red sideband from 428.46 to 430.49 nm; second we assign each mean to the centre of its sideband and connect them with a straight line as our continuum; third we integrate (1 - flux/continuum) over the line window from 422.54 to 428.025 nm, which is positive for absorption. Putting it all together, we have 0.37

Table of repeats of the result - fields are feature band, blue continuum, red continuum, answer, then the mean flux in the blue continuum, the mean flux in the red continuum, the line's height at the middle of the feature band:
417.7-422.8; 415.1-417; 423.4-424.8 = 0.17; 1.81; 1.7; 1.75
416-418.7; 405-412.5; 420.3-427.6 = -0.24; 1.69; 1.63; 1.66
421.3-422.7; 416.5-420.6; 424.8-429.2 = 0.08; 1.71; 1.6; 1.66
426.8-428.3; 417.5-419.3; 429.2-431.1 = -0.08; 1.78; 1.42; 1.5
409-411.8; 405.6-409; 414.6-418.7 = -0.29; 1.59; 1.79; 1.65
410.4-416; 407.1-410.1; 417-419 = 0.08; 1.77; 1.74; 1.75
